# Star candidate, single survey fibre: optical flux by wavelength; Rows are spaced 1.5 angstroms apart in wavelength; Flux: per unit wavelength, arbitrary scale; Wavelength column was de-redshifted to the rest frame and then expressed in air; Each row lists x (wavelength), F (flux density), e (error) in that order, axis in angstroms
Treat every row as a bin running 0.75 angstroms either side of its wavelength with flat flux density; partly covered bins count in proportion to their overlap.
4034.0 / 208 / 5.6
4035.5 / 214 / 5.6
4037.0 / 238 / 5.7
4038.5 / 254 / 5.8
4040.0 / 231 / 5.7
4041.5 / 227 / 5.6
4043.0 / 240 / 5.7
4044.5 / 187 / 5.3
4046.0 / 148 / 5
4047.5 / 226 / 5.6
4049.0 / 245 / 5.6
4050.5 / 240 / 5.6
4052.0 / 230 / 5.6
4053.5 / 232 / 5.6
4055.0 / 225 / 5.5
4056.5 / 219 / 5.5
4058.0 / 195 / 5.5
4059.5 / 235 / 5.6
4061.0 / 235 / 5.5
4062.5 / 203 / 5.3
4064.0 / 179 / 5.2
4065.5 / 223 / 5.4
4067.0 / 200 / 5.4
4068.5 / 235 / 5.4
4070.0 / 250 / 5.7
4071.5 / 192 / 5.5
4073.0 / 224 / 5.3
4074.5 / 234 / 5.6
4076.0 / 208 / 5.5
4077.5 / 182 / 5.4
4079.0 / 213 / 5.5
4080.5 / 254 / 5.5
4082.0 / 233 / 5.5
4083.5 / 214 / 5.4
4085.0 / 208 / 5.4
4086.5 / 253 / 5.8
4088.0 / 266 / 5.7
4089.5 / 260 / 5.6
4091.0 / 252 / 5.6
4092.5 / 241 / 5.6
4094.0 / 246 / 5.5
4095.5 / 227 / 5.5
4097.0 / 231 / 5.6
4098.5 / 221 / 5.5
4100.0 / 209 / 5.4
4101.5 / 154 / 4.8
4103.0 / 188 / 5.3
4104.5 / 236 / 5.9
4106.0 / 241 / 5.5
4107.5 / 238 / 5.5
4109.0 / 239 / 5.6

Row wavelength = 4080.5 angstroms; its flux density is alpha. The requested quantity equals 254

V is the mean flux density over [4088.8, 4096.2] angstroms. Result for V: 245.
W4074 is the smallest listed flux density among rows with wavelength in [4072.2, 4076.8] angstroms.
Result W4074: 208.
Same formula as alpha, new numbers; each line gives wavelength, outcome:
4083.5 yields 214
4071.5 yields 192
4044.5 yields 187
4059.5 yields 235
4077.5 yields 182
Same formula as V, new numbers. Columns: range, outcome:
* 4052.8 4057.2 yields 225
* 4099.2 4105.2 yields 197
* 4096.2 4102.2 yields 204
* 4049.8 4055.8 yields 232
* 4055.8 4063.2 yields 217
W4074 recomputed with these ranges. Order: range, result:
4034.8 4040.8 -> 214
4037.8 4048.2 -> 148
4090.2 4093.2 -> 241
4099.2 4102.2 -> 154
